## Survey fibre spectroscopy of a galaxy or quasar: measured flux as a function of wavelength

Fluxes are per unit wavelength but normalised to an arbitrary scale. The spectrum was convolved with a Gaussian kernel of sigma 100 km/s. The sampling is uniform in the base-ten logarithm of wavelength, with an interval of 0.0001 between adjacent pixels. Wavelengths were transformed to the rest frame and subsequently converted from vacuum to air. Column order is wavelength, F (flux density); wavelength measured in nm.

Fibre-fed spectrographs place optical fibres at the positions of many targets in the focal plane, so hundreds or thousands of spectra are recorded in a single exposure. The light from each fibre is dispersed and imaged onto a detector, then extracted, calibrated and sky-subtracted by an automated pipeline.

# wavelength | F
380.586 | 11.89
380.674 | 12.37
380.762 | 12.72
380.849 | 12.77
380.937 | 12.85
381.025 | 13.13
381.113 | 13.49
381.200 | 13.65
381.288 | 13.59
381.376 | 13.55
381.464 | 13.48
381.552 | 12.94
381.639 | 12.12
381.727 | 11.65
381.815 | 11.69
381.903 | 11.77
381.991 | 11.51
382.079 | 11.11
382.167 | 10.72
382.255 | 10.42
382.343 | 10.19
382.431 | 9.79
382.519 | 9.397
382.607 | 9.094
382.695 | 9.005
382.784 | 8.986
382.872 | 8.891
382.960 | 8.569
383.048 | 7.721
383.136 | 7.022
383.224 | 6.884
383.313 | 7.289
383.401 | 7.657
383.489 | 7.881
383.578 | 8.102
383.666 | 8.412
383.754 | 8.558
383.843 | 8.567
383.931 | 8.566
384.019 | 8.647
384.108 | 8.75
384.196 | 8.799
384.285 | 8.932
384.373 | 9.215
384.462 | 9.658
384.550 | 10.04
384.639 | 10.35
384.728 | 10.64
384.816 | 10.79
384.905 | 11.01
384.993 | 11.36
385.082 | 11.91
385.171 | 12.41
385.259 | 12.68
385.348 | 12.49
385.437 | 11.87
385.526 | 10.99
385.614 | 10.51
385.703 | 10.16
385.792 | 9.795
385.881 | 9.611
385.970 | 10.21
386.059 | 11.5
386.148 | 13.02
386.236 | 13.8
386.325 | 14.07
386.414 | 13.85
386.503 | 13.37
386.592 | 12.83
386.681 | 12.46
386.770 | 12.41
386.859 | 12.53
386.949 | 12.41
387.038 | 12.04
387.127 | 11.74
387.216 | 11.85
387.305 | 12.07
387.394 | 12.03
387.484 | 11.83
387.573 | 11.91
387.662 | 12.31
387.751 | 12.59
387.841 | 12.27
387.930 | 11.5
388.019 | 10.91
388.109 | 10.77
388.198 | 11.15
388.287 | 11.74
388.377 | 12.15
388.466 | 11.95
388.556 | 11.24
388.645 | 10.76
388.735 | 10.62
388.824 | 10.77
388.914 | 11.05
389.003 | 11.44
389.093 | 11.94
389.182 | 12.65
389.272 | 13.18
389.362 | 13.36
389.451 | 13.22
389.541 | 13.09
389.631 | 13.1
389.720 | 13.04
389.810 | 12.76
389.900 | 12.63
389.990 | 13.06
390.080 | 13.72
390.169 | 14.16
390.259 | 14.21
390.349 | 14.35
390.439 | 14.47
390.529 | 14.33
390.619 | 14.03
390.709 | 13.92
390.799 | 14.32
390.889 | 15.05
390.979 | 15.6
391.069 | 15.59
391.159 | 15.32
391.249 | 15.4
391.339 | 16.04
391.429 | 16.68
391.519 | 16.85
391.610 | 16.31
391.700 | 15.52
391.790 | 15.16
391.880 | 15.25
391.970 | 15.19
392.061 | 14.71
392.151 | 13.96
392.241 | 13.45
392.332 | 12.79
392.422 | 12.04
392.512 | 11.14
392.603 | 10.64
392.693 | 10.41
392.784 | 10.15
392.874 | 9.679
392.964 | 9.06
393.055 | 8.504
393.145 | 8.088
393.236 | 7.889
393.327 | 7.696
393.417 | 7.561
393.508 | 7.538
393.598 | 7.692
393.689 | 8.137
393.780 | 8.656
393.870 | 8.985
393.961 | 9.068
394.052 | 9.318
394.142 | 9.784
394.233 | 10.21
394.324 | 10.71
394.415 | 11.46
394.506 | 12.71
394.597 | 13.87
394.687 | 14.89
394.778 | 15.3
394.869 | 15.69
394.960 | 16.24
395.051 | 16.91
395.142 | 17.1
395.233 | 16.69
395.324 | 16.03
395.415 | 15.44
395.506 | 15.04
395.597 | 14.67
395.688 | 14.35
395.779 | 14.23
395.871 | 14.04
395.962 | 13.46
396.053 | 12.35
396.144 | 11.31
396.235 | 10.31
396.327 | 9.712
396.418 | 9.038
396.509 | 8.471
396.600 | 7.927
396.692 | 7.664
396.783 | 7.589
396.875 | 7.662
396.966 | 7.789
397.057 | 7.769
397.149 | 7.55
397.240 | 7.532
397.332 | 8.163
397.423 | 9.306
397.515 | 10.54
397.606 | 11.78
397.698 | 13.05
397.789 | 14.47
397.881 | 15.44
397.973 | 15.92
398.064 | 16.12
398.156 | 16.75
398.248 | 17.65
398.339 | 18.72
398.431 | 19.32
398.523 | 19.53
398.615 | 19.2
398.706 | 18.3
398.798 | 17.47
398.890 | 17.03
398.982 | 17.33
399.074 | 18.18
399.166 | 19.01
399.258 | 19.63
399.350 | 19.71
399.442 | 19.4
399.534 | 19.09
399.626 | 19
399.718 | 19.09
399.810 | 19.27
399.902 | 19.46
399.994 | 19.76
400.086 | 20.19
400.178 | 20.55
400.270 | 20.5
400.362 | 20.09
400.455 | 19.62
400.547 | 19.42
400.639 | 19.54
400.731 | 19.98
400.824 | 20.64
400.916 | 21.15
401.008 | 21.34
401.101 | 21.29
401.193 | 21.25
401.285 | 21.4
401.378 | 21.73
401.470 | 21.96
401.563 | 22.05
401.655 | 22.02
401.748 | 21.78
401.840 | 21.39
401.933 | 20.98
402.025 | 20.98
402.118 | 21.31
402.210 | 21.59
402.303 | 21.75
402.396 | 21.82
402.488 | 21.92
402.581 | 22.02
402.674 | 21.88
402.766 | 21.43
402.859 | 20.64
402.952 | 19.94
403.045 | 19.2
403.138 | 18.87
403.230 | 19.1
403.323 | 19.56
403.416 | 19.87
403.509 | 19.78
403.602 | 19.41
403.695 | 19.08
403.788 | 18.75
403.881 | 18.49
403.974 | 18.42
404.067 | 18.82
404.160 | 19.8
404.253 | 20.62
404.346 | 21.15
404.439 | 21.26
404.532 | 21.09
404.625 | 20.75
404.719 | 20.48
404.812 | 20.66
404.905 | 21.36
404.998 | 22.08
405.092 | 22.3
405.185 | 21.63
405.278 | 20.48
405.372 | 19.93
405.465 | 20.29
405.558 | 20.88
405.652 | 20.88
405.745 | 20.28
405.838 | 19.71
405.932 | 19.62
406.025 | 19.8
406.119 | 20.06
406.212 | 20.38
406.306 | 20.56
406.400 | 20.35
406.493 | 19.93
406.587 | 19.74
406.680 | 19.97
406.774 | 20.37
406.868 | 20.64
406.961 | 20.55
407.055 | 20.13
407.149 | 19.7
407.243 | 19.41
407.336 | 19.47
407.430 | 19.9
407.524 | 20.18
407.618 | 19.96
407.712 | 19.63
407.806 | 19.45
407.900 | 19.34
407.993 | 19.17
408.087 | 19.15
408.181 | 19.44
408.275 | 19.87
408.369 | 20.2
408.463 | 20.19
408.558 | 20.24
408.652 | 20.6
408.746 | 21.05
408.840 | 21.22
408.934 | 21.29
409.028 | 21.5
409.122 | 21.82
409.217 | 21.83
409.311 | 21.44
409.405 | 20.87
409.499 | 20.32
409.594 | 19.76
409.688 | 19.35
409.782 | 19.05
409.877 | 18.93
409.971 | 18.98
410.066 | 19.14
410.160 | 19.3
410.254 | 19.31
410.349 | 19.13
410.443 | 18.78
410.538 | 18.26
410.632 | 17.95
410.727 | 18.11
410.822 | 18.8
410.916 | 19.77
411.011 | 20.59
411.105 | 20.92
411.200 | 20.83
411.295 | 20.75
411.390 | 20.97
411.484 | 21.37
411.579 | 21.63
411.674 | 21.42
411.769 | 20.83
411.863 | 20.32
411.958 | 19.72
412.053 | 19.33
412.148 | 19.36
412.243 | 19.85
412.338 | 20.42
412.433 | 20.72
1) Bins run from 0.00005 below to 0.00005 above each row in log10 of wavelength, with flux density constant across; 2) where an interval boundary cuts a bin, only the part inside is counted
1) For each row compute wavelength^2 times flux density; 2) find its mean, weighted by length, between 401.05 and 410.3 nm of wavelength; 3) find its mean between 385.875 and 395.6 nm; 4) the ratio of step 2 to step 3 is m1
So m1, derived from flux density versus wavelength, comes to 1.75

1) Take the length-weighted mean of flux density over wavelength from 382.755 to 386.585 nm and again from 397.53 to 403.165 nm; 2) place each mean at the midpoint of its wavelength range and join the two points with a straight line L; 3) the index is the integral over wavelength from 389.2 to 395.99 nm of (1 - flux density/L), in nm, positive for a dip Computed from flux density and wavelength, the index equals 0.80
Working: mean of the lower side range 10.1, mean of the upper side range 19.5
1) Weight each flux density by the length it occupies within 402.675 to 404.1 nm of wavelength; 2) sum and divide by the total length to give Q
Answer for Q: 19.5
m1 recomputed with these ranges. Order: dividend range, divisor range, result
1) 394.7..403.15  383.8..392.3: 1.44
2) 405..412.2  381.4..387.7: 2.13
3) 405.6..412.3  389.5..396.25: 1.68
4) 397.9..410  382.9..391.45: 1.86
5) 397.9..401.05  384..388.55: 1.78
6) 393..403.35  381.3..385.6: 1.69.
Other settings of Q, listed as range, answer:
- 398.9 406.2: 20.3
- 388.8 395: 12.5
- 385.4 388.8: 11.8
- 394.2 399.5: 13.9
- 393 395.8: 11.9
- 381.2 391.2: 11.5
